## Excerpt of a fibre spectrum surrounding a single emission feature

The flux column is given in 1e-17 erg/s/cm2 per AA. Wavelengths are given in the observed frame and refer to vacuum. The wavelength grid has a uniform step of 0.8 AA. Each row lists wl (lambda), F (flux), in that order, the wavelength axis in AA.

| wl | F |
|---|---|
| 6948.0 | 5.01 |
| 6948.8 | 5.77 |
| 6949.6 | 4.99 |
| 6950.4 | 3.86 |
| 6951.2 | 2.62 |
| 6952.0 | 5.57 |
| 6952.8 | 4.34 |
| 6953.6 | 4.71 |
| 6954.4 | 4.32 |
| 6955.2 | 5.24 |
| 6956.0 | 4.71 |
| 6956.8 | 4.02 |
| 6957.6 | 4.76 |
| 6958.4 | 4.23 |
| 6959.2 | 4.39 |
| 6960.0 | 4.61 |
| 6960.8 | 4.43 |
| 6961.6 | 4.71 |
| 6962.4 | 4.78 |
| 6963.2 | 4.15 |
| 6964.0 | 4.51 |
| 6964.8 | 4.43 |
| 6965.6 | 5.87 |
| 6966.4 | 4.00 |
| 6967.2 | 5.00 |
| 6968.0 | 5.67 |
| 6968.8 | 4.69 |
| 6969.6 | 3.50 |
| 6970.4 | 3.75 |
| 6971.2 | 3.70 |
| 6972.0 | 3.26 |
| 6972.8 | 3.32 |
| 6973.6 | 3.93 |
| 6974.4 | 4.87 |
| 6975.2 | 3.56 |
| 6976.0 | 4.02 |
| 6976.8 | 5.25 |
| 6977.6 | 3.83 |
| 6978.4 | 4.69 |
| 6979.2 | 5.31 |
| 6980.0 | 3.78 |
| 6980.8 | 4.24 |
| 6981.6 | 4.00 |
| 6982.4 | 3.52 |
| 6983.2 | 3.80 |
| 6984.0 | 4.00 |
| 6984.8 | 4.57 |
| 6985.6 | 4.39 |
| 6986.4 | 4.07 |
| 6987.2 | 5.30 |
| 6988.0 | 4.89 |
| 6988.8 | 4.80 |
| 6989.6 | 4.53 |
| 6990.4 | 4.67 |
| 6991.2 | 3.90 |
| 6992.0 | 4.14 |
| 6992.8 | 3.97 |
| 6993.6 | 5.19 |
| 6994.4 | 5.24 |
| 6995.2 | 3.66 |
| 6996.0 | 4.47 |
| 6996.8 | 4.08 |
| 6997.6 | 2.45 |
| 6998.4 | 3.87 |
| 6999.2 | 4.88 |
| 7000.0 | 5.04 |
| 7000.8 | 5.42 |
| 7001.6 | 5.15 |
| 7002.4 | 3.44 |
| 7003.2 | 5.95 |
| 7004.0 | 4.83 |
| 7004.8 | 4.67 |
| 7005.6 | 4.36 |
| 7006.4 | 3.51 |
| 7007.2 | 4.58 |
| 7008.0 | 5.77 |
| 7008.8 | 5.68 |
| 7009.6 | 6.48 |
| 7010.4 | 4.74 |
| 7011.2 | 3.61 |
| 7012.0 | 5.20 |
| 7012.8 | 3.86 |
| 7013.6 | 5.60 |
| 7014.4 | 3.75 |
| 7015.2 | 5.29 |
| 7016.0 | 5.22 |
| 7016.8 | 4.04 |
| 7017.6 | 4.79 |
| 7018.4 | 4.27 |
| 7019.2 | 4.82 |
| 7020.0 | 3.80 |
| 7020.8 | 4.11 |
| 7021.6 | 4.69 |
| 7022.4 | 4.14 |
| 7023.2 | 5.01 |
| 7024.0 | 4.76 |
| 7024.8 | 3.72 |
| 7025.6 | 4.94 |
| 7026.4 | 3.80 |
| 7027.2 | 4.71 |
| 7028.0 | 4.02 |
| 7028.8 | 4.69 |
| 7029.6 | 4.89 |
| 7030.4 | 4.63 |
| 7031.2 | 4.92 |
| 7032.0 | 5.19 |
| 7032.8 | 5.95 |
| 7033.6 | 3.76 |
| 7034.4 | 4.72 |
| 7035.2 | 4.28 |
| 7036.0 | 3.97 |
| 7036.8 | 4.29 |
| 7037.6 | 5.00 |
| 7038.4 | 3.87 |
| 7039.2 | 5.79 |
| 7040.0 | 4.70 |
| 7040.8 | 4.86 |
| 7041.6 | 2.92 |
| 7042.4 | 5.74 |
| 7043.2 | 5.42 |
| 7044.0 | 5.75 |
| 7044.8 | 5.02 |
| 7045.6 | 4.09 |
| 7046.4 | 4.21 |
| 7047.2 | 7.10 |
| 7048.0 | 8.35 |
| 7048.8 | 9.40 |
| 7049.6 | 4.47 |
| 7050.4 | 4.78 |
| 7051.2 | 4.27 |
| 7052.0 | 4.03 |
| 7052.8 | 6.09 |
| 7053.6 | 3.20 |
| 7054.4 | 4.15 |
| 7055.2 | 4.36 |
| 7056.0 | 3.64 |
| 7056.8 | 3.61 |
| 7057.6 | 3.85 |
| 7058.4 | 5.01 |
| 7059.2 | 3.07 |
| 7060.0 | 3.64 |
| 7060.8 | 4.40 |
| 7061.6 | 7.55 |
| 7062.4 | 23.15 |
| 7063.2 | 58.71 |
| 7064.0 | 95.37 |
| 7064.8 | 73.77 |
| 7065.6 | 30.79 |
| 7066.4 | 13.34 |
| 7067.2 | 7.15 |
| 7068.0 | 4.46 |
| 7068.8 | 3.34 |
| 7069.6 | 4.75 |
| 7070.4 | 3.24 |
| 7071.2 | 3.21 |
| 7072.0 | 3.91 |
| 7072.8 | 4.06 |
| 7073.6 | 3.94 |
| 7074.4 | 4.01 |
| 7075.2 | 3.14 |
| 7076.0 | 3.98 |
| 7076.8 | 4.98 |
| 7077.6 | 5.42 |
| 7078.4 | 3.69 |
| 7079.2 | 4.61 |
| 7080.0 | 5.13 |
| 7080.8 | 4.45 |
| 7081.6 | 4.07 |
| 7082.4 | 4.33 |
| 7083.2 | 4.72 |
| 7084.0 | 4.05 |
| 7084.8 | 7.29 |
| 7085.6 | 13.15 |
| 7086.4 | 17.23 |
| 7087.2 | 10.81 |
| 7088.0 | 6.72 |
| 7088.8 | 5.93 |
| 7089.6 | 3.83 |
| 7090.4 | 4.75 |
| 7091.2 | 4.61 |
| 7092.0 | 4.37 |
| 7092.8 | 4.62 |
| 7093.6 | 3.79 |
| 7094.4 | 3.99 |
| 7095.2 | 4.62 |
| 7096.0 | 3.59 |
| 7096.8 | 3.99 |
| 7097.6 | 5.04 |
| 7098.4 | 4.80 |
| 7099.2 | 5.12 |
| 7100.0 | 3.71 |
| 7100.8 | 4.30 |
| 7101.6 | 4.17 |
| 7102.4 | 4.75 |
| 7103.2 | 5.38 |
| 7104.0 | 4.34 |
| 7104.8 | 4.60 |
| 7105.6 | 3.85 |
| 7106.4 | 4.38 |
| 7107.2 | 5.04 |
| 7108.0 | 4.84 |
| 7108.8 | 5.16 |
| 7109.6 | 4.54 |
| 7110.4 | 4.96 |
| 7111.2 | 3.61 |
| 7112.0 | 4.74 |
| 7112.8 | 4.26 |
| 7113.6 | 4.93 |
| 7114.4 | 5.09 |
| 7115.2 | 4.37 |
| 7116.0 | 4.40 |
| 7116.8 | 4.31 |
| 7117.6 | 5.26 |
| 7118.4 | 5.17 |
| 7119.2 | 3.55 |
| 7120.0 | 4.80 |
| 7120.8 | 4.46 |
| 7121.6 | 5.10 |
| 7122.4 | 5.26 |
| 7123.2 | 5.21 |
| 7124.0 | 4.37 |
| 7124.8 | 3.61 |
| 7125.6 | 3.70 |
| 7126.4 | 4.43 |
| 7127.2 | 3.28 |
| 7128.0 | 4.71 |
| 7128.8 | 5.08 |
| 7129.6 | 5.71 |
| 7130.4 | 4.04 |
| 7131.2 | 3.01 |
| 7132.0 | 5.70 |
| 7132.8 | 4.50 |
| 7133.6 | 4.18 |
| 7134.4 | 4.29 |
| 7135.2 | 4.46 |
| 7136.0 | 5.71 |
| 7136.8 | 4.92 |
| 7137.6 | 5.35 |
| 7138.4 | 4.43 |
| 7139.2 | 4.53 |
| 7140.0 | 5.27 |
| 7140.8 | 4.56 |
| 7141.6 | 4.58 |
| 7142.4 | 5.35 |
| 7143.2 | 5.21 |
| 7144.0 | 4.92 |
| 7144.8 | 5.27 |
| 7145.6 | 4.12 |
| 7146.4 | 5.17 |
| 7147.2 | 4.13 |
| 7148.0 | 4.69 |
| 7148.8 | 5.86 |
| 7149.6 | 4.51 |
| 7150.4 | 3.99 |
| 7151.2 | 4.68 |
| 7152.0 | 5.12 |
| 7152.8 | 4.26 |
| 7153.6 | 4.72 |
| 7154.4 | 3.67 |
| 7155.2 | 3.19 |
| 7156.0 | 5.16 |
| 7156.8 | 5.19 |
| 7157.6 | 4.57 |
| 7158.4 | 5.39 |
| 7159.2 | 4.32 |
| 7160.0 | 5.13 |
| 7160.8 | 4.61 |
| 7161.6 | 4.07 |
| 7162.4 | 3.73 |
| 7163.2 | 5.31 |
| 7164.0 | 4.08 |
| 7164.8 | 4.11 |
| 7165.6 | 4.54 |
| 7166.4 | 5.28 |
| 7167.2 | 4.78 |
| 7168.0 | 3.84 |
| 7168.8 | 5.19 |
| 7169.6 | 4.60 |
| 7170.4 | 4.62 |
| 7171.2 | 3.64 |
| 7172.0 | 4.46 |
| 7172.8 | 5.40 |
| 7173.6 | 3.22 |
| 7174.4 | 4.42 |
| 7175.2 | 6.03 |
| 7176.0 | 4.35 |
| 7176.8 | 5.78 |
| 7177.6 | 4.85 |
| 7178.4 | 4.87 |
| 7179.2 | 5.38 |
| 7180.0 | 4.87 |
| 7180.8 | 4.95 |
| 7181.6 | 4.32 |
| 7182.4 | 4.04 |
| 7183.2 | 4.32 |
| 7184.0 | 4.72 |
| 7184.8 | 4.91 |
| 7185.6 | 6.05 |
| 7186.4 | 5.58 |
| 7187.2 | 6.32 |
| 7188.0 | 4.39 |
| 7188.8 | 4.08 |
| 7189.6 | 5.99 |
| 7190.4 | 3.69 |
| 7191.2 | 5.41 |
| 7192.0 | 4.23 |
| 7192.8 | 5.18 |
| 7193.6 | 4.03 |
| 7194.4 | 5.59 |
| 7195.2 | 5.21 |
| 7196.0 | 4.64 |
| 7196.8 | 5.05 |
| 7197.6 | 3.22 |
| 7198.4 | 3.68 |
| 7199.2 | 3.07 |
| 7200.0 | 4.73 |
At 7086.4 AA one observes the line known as [N II] 6583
